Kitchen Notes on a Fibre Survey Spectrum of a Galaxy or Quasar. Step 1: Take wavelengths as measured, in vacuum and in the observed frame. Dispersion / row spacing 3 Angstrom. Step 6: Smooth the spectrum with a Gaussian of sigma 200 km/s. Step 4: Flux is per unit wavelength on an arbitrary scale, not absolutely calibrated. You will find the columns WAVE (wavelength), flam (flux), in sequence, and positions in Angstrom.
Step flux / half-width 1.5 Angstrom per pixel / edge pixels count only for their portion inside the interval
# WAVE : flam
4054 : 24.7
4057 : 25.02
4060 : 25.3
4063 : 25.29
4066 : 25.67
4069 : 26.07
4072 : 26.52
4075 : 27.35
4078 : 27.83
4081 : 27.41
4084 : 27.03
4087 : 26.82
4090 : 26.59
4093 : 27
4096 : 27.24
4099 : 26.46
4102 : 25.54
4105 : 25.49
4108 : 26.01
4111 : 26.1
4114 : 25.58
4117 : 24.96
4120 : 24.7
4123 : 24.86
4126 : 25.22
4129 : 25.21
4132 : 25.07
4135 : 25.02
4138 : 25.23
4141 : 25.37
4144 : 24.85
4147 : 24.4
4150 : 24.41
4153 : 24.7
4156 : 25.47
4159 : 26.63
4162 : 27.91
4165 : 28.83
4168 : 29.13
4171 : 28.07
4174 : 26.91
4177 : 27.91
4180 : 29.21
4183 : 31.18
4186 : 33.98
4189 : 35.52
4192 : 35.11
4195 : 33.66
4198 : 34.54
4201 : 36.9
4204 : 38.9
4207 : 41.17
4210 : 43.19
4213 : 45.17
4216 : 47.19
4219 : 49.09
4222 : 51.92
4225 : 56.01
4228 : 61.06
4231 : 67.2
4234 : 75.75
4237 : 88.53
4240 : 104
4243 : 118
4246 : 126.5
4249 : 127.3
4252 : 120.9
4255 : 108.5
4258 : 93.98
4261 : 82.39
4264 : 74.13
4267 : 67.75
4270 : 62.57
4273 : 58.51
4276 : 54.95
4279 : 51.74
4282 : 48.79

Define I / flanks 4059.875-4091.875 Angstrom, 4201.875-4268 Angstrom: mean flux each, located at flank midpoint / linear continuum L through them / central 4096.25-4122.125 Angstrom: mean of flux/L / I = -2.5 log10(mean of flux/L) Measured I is 0.39 mag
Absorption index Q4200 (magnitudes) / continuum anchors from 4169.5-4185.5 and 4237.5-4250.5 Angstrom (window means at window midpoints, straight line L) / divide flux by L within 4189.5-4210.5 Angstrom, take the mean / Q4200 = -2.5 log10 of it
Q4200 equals 0.48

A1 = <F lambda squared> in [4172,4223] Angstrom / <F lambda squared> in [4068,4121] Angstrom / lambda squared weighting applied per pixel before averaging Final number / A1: 1.50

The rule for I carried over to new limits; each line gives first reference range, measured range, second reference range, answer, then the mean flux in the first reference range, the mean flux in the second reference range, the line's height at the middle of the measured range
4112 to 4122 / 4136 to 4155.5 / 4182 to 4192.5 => 0.157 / 25.1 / 34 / 28.7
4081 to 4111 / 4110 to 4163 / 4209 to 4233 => 0.350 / 26.5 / 53.3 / 35.2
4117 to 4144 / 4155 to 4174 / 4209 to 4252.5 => 0.478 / 25.1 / 78.2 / 43.1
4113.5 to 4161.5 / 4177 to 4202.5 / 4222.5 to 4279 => 0.490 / 25.2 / 84.5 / 52.5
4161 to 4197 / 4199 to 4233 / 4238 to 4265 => 0.382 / 30.7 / 106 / 69.4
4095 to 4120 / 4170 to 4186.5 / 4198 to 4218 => 0.254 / 25.8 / 41.7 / 37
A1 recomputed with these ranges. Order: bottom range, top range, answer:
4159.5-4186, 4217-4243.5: 2.58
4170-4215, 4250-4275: 2.47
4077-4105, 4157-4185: 1.10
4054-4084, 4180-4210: 1.45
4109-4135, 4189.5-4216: 1.61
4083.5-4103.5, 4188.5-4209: 1.45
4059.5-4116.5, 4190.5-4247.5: 2.46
